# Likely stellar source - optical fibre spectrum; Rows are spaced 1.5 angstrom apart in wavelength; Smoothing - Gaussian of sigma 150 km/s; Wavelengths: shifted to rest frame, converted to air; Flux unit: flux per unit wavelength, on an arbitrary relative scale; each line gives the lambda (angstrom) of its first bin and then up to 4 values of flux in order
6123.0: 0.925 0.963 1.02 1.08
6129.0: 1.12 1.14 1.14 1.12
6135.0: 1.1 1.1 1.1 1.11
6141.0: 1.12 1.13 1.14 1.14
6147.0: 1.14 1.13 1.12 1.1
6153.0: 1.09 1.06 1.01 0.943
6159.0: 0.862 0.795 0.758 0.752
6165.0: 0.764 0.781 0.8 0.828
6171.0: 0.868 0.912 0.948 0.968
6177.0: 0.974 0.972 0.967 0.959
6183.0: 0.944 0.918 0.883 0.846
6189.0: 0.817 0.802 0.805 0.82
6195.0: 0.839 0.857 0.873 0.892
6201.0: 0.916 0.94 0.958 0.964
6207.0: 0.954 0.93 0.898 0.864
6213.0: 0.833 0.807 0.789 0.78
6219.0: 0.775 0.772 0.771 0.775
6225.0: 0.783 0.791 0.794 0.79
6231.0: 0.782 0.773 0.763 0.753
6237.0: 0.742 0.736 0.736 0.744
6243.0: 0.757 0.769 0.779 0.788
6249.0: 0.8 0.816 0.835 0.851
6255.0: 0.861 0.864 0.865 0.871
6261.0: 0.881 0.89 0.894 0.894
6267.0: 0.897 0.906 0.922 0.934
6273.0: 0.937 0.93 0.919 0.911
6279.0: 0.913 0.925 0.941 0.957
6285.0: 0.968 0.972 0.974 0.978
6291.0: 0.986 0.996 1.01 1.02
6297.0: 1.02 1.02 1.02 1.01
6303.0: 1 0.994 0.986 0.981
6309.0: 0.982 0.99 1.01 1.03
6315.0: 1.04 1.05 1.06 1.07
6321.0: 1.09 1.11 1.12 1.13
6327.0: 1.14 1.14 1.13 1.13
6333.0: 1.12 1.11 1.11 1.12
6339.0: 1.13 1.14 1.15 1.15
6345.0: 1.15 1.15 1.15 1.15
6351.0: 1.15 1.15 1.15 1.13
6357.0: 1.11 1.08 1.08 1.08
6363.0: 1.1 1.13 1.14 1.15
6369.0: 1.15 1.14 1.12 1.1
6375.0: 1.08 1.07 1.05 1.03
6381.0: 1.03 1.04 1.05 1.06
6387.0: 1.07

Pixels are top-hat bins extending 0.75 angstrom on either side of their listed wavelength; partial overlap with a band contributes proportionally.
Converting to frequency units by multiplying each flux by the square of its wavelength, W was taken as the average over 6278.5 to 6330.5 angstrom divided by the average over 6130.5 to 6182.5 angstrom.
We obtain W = 1.08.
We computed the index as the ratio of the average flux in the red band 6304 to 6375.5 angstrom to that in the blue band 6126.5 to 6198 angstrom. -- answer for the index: 1.14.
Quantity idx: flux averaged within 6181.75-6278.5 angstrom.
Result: 0.844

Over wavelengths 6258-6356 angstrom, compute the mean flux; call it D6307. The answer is 1.03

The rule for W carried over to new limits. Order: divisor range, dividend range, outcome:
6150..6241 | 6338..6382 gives 1.37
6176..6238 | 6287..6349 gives 1.30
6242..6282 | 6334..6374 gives 1.34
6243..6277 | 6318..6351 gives 1.33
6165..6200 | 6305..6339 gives 1.28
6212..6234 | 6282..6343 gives 1.37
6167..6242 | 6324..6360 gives 1.40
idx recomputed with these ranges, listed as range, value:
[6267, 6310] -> 0.967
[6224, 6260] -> 0.793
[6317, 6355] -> 1.13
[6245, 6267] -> 0.85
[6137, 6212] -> 0.94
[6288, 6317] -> 1.01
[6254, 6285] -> 0.907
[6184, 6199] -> 0.846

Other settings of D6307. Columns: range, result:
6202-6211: 0.939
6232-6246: 0.754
